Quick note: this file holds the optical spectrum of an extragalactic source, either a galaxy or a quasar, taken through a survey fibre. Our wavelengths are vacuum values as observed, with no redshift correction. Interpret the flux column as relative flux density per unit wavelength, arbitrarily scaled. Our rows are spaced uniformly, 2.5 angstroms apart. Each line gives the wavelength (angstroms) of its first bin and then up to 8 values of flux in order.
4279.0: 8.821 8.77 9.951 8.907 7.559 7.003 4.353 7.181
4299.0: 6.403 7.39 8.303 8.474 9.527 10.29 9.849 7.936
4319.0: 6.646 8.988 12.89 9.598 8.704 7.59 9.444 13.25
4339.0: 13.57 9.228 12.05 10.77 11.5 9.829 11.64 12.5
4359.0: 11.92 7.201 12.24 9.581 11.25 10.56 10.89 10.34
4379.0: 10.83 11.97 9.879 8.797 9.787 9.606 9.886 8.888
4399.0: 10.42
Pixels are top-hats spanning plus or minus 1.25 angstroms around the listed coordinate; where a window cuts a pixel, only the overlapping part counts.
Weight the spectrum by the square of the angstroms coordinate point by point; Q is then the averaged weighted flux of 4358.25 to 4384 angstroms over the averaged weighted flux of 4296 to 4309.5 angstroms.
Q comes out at 1.40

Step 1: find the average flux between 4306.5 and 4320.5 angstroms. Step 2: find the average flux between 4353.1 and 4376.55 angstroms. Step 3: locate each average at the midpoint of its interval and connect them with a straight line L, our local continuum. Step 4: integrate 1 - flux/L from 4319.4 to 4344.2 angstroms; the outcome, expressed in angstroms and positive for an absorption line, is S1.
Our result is -2.0 angstroms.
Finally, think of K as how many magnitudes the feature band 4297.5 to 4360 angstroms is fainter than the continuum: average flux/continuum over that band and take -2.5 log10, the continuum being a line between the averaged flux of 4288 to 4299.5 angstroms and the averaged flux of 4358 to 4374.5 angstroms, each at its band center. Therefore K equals -0.18 mag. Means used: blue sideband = 6.48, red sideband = 10.5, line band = 9.91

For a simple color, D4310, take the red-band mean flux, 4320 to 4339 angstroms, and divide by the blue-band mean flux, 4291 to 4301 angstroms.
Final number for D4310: 1.64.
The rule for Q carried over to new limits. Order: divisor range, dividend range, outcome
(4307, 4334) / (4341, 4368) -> 1.20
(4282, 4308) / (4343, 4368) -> 1.48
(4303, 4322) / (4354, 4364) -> 1.27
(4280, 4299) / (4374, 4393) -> 1.40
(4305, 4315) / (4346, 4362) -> 1.17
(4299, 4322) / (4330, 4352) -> 1.30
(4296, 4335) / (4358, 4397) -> 1.21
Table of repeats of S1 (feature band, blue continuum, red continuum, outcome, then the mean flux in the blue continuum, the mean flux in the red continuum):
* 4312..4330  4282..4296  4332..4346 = 1.2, 7.6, 11.3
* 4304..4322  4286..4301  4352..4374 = -1.9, 6.83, 10.8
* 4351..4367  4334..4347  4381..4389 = 0.2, 11.6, 9.98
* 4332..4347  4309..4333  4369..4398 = -2.8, 9.19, 10.2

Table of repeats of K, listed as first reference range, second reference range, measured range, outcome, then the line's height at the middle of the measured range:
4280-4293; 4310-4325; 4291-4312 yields 0.172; 8.86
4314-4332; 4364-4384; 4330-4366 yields -0.102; 9.9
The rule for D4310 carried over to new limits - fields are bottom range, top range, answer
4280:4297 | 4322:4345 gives 1.38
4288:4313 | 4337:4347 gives 1.51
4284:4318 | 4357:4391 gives 1.30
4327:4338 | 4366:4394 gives 1.05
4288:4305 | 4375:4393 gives 1.49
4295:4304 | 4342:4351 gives 1.57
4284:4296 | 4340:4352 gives 1.48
